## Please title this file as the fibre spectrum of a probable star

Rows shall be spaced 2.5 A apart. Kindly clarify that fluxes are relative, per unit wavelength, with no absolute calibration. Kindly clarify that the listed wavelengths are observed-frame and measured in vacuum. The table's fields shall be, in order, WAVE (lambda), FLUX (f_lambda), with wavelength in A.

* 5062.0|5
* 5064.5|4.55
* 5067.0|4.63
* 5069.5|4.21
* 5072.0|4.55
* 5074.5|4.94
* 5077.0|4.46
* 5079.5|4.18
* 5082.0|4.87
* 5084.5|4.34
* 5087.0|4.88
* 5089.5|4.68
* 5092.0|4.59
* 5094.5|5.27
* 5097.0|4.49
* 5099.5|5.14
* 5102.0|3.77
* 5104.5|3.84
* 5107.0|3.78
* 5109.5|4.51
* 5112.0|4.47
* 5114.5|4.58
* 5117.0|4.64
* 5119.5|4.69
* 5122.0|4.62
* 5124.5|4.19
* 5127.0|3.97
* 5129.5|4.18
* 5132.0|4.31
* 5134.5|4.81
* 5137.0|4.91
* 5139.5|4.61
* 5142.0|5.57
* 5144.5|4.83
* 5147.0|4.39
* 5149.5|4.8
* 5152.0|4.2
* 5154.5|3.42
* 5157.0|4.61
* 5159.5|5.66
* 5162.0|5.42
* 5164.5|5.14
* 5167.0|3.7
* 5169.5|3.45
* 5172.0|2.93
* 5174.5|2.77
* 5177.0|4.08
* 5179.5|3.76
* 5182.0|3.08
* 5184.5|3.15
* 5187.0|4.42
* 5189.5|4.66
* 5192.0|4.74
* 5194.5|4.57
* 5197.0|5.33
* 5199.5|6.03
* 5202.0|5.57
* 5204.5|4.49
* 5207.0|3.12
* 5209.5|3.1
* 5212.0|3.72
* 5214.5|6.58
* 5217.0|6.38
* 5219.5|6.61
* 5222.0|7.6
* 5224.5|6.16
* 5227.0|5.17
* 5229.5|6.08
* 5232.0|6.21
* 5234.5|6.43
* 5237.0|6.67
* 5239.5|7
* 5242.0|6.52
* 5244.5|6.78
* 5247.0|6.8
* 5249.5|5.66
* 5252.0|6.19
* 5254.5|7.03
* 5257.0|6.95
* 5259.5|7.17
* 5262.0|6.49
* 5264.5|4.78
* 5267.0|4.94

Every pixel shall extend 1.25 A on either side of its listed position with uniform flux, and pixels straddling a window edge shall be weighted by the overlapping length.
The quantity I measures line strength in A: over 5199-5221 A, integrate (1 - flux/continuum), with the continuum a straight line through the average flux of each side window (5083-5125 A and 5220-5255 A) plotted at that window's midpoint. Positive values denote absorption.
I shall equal 3.6 A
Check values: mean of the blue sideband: 4.51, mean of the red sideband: 6.44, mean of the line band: 5.06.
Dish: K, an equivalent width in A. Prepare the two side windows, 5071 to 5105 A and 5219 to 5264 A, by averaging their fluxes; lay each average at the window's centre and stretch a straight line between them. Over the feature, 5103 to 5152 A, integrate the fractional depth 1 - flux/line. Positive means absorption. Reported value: 5.6 A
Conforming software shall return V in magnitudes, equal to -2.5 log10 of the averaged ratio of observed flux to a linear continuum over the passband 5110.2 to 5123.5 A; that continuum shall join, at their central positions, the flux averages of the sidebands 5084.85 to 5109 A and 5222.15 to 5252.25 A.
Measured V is 0.038 mag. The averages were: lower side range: 4.49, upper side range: 6.36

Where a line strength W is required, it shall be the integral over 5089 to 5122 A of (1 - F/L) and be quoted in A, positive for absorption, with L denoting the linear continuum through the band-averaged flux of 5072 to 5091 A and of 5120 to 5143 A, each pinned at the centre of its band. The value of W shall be 0.7 A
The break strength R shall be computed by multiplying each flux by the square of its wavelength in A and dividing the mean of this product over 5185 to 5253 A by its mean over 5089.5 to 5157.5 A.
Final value 1.3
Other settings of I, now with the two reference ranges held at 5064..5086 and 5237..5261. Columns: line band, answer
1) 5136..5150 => 1.3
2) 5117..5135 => 2.7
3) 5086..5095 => -0.2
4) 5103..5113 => 1.6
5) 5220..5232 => 0.2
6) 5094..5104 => 0.5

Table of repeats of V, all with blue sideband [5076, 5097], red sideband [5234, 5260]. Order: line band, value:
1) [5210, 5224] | 0.048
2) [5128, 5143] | 0.122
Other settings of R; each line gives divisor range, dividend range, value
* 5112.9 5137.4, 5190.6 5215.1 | 1.08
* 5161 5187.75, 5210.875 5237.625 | 1.66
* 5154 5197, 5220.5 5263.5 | 1.61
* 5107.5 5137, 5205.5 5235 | 1.30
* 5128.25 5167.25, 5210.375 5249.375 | 1.38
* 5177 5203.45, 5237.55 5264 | 1.50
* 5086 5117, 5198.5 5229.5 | 1.25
